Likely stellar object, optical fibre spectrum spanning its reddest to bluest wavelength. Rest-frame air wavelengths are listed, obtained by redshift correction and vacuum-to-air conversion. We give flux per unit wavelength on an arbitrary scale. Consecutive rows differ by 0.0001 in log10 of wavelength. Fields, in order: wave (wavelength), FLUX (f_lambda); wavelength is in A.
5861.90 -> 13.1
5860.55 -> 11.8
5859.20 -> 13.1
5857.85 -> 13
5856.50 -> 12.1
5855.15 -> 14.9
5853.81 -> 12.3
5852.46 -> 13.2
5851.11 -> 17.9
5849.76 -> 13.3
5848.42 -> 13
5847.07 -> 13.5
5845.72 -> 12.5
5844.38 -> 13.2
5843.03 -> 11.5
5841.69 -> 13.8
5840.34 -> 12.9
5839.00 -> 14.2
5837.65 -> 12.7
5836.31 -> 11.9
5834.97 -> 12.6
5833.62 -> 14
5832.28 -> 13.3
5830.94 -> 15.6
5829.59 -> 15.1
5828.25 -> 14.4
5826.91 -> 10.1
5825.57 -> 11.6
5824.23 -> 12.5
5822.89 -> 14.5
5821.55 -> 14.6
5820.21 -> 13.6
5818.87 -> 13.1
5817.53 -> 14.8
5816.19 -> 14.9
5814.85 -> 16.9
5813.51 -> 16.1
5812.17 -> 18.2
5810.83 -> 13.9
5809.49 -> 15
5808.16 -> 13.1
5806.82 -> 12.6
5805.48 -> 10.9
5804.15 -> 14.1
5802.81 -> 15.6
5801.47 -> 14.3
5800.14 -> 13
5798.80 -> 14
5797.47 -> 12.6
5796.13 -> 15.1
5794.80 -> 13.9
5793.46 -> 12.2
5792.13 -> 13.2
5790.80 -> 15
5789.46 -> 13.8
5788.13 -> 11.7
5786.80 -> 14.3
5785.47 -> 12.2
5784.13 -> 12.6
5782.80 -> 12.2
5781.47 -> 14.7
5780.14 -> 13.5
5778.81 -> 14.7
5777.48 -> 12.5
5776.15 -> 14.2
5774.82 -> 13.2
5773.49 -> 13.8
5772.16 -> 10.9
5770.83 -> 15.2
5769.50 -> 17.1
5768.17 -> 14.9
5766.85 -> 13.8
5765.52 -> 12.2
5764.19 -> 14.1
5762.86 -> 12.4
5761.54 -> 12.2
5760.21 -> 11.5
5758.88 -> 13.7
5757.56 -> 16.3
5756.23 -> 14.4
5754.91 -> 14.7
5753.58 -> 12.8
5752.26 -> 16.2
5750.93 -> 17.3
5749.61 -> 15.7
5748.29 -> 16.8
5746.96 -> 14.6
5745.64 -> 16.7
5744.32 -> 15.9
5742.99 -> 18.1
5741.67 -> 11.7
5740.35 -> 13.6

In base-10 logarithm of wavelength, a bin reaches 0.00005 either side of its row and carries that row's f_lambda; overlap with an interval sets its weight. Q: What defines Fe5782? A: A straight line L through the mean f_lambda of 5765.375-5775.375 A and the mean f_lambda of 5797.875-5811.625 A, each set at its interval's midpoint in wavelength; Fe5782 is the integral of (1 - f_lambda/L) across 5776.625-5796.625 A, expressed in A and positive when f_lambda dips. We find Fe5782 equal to 0.6 A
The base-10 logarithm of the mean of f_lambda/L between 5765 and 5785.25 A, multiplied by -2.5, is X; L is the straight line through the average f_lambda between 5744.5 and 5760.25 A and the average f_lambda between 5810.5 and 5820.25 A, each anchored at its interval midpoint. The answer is 0.12 mag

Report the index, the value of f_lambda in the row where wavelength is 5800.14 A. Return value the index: 13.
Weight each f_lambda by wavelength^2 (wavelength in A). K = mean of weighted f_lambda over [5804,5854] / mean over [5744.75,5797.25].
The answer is 1.00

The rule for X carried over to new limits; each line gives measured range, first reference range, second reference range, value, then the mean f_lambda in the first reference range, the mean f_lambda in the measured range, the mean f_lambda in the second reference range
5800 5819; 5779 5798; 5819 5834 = -0.08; 13.4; 14.5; 13.6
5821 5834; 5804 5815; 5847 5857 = 0.05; 14.4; 13.6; 13.8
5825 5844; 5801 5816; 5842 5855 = 0.06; 14.6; 13.1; 13.5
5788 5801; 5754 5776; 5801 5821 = 0.05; 13.8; 13.5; 14.5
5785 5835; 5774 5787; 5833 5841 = -0.05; 13.4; 13.9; 13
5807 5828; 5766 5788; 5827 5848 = -0.06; 13.7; 14.2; 13.3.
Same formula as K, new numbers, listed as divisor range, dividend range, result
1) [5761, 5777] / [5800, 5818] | 1.08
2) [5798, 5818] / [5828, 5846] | 0.94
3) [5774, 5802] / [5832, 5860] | 1.01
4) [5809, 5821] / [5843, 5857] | 0.90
